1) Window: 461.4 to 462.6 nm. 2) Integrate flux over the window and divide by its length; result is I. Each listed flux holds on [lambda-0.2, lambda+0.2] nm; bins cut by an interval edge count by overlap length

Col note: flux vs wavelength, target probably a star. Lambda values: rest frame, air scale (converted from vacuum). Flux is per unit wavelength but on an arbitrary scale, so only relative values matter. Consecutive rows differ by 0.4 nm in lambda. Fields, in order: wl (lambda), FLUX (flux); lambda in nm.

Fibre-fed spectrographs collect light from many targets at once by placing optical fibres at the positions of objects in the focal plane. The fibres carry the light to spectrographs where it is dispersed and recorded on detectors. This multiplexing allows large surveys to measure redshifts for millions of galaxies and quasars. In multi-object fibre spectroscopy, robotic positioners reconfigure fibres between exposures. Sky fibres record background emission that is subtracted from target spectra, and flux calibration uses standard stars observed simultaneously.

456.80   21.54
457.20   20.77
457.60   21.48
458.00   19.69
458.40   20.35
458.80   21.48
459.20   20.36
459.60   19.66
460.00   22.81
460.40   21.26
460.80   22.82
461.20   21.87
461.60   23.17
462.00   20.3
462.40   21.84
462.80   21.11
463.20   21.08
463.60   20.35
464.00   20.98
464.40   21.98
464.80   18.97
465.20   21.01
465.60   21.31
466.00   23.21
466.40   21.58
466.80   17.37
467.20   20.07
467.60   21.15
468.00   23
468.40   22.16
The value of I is 21.8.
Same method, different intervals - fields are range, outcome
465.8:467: 20.7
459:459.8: 20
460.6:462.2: 22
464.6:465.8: 20.4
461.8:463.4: 21.1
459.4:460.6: 21.2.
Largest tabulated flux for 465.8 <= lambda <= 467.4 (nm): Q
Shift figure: 23.21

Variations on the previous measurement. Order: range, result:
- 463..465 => 21.98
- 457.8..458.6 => 20.35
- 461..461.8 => 23.17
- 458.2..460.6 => 22.81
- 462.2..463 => 21.84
